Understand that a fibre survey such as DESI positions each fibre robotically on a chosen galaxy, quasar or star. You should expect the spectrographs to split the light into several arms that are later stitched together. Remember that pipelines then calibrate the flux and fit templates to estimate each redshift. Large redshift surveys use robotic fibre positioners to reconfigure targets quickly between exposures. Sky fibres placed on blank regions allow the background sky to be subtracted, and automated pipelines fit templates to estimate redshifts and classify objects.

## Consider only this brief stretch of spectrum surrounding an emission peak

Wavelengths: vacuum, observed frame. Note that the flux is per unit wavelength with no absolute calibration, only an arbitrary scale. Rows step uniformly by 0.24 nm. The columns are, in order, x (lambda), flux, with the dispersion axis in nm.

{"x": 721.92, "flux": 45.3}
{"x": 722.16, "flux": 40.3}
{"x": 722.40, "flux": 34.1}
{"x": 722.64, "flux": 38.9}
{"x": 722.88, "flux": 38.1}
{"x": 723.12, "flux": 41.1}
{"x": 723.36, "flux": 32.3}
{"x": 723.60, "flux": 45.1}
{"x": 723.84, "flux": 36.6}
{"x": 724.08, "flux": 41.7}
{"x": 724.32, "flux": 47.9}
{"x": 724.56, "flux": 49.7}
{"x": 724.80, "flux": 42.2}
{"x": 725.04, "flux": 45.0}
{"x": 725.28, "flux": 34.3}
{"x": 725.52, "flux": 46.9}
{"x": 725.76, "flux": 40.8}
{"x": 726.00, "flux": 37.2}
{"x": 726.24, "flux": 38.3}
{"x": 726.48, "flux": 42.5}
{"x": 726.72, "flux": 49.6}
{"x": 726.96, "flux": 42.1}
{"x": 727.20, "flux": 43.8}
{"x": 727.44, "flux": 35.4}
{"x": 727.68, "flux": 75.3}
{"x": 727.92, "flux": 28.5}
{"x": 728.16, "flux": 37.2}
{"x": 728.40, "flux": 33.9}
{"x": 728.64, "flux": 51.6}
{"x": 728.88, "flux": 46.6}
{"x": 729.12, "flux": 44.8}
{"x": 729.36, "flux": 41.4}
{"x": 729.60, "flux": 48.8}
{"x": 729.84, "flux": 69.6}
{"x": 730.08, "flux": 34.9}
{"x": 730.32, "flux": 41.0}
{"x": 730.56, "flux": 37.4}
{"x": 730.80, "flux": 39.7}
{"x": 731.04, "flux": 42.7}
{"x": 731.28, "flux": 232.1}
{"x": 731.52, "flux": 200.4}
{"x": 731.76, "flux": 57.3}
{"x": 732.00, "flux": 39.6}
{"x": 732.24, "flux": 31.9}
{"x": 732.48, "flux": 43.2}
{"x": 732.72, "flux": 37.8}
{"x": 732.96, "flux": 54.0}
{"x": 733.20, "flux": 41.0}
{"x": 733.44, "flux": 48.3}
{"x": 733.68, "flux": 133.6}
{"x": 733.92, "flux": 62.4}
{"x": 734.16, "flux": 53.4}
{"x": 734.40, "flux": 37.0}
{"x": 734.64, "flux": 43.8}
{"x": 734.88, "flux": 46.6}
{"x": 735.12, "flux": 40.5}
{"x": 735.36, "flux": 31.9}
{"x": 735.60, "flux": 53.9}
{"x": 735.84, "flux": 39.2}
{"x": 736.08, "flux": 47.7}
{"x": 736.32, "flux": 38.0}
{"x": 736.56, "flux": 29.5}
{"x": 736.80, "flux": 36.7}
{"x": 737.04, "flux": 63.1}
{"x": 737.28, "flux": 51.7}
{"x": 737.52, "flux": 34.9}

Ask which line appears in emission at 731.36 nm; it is H-alpha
